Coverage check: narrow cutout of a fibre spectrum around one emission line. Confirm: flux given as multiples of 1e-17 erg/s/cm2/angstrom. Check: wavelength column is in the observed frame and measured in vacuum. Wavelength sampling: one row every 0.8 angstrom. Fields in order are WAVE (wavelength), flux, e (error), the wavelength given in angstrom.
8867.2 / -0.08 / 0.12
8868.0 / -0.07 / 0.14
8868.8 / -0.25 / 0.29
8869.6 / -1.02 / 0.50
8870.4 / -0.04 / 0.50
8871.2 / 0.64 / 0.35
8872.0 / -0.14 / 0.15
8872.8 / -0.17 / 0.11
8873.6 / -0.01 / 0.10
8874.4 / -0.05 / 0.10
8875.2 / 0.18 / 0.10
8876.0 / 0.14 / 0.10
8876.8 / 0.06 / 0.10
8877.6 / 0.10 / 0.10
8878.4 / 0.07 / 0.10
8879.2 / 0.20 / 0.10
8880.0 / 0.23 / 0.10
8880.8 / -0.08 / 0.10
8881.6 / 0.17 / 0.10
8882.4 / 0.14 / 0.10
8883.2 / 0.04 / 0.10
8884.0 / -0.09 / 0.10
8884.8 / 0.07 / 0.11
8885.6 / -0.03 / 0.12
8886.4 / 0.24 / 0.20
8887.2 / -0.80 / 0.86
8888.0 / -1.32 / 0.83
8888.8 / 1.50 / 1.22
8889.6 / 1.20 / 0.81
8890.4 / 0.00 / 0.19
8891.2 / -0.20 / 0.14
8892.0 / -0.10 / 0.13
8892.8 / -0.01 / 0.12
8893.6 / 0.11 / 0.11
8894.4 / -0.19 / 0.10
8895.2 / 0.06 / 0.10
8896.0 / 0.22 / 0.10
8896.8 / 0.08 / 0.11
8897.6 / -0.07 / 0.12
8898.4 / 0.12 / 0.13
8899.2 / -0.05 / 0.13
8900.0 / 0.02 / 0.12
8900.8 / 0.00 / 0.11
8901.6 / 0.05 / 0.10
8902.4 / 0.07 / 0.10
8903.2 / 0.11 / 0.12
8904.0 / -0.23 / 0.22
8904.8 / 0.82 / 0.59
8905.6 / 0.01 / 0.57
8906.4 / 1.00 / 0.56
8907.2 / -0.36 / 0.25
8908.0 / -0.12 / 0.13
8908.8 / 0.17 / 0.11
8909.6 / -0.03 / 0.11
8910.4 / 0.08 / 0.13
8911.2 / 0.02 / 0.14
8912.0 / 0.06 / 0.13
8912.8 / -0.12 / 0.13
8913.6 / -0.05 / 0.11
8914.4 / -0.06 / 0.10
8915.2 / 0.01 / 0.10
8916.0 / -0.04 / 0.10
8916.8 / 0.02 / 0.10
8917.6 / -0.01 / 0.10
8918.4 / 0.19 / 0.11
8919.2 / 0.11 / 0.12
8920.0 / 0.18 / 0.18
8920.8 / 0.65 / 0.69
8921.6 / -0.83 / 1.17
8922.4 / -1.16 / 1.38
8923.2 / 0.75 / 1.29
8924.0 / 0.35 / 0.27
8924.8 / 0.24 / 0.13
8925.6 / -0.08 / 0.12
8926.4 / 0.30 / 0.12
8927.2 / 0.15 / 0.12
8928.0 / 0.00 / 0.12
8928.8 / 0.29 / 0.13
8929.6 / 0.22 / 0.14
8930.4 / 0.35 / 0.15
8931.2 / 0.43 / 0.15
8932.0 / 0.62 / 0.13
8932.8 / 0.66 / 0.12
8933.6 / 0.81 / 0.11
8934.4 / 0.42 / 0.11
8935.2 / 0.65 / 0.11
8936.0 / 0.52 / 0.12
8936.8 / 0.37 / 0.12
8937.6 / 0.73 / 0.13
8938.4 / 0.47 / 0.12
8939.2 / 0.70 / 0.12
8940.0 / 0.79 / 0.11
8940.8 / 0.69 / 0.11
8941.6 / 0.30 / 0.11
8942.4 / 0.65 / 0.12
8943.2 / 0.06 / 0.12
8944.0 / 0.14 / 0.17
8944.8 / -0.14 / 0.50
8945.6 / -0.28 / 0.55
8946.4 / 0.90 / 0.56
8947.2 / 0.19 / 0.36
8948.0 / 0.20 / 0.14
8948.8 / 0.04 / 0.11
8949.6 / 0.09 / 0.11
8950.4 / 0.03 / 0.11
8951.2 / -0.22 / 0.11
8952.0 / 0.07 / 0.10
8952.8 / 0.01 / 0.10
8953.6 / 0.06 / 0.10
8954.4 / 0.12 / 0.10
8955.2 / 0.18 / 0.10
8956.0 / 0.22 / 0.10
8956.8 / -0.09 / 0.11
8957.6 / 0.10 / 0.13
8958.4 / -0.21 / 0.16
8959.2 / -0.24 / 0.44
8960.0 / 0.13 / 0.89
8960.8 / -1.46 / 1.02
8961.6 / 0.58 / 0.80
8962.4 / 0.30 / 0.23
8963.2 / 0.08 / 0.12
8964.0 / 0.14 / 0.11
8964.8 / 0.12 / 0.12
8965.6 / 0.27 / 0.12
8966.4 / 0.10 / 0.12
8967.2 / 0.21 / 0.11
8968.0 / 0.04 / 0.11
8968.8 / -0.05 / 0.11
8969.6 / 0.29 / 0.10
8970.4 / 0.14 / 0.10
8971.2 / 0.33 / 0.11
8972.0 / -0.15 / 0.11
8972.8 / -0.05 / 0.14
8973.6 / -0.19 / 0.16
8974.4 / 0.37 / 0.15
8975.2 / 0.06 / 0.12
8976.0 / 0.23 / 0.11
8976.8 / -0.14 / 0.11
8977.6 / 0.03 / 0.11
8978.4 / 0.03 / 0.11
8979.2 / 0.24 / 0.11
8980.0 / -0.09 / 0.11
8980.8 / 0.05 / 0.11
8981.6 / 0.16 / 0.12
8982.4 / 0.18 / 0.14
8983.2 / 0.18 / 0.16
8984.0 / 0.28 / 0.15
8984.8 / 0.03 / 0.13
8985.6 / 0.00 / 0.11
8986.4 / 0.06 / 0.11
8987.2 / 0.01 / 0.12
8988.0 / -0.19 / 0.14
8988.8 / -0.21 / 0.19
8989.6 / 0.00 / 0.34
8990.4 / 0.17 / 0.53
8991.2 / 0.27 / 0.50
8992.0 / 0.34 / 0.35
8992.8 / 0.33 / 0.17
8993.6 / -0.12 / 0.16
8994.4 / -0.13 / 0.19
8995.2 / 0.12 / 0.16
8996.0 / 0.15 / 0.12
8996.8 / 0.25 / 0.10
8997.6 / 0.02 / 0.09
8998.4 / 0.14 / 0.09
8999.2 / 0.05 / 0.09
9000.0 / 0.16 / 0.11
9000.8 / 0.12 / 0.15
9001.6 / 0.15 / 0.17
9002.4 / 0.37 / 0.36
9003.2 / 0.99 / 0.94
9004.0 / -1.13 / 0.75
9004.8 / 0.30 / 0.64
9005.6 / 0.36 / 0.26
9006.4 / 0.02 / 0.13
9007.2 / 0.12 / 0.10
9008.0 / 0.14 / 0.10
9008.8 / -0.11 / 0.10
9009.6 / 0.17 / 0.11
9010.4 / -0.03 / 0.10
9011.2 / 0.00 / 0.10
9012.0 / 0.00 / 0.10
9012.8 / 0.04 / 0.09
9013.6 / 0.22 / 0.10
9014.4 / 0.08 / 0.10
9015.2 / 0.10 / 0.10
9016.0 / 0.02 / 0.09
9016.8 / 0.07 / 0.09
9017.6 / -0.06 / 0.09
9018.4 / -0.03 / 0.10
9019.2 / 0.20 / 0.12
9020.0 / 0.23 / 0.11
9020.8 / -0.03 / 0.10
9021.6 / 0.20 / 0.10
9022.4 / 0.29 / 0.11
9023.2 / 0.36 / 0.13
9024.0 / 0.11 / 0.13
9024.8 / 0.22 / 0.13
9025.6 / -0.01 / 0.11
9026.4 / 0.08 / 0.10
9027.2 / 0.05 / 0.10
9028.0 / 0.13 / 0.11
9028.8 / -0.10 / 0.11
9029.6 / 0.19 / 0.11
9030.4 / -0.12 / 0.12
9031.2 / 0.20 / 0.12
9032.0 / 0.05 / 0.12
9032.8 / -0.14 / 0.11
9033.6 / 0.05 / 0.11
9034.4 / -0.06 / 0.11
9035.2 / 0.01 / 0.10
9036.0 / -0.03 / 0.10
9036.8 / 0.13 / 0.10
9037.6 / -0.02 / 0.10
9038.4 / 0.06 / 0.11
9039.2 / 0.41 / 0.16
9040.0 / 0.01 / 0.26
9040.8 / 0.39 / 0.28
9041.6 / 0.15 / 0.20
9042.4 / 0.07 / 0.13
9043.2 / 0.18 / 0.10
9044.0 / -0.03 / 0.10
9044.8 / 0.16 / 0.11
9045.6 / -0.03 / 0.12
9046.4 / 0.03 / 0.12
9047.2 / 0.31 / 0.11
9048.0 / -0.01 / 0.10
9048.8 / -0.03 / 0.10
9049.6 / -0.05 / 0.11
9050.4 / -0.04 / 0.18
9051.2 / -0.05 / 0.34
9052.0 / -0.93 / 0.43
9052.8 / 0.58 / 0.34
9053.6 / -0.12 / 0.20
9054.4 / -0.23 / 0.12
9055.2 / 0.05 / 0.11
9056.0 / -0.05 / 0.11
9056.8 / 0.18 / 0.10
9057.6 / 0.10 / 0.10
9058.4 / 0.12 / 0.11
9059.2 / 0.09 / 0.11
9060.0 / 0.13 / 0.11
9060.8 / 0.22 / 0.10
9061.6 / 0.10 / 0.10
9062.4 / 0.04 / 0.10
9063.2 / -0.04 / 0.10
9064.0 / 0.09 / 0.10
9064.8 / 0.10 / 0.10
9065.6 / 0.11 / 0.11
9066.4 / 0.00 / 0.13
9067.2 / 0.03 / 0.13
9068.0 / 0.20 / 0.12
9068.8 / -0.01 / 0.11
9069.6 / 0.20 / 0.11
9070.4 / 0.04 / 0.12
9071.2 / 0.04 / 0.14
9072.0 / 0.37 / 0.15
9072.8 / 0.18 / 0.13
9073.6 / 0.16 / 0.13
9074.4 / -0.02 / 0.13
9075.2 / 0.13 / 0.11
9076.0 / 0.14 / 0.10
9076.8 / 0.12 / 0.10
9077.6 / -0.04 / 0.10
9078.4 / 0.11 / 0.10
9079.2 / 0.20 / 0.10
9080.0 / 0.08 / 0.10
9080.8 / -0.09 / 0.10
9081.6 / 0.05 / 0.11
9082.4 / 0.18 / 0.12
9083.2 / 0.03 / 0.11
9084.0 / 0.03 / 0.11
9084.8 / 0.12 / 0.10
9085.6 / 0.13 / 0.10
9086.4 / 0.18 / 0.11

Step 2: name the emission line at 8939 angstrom [O II] 3727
